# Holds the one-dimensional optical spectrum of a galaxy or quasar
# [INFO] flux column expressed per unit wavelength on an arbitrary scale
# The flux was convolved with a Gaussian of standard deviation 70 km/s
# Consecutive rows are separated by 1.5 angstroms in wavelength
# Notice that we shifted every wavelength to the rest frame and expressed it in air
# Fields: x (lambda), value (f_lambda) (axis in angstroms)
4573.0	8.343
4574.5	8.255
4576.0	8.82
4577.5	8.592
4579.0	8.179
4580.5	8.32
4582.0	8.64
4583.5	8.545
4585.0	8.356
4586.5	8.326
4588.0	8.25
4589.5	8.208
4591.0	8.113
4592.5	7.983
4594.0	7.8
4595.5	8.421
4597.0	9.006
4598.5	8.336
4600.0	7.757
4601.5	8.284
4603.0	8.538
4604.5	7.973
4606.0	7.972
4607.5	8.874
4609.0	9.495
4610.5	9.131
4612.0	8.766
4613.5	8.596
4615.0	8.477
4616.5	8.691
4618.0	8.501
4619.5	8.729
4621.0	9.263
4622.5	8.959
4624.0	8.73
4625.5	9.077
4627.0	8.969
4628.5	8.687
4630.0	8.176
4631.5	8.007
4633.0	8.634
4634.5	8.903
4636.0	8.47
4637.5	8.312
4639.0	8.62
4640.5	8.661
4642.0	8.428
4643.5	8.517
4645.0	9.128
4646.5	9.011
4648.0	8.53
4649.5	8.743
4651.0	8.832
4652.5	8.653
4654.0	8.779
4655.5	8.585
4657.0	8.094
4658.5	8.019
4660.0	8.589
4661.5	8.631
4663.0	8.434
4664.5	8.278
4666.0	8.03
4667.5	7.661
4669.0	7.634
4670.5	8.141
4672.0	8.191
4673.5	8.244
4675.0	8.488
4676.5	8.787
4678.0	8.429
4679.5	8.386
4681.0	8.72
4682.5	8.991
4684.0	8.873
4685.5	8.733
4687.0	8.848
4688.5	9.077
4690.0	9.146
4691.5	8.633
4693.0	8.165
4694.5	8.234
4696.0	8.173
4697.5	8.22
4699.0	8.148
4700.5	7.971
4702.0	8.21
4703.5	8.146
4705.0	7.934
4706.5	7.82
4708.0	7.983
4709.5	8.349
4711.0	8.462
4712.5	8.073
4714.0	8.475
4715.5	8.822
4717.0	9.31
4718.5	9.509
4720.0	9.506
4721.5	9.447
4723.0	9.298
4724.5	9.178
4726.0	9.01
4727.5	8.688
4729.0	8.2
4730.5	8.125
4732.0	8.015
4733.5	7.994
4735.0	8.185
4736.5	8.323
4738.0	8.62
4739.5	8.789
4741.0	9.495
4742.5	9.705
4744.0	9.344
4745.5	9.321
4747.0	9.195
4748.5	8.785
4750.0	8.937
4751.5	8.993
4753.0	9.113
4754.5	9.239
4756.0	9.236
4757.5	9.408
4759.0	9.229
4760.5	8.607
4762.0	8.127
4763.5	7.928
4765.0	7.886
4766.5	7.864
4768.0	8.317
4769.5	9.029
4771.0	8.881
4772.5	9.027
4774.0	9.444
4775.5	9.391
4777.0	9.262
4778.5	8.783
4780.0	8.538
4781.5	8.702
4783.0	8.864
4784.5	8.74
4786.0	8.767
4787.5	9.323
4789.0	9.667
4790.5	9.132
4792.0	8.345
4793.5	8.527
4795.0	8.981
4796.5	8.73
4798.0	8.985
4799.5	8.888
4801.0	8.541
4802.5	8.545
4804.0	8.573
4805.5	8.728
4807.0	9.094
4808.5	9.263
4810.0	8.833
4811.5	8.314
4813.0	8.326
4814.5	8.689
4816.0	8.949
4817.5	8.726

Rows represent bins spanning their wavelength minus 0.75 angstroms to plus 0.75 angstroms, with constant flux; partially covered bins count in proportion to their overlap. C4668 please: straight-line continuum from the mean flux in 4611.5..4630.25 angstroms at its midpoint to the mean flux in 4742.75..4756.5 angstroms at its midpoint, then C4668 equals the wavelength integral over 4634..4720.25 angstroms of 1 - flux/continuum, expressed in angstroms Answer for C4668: 4.2 angstroms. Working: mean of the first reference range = 8.75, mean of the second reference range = 9.15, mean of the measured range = 8.49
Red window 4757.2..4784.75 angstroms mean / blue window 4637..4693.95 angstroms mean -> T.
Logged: 1.0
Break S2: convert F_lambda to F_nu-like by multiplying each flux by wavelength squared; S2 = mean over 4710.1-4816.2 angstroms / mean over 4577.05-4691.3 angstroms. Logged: 1.1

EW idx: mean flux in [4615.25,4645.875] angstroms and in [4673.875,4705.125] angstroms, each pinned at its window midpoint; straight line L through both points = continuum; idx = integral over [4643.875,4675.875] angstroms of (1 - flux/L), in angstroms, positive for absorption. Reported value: 0.6 angstroms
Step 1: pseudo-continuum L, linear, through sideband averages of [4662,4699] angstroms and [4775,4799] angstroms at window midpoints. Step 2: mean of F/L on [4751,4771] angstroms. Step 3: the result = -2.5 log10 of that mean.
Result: 0.01 mag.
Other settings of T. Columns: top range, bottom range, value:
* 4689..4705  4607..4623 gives 0.94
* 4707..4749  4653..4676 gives 1.06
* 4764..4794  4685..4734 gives 1.03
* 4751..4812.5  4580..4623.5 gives 1.04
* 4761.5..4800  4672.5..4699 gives 1.02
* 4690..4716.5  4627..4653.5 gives 0.96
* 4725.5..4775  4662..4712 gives 1.05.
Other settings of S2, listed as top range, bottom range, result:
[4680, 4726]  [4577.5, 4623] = 1.06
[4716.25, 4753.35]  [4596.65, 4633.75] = 1.09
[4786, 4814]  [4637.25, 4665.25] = 1.10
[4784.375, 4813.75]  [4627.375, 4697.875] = 1.10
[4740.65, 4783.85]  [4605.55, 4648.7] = 1.08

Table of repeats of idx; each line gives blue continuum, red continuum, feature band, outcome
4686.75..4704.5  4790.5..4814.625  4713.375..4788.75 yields -2.6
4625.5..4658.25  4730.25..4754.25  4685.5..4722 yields 0.9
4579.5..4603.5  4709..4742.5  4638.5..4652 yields -0.4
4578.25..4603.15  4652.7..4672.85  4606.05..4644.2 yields -2.0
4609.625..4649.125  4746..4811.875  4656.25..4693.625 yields 1.2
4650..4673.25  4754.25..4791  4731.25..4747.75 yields -0.2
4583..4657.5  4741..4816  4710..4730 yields -0.3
